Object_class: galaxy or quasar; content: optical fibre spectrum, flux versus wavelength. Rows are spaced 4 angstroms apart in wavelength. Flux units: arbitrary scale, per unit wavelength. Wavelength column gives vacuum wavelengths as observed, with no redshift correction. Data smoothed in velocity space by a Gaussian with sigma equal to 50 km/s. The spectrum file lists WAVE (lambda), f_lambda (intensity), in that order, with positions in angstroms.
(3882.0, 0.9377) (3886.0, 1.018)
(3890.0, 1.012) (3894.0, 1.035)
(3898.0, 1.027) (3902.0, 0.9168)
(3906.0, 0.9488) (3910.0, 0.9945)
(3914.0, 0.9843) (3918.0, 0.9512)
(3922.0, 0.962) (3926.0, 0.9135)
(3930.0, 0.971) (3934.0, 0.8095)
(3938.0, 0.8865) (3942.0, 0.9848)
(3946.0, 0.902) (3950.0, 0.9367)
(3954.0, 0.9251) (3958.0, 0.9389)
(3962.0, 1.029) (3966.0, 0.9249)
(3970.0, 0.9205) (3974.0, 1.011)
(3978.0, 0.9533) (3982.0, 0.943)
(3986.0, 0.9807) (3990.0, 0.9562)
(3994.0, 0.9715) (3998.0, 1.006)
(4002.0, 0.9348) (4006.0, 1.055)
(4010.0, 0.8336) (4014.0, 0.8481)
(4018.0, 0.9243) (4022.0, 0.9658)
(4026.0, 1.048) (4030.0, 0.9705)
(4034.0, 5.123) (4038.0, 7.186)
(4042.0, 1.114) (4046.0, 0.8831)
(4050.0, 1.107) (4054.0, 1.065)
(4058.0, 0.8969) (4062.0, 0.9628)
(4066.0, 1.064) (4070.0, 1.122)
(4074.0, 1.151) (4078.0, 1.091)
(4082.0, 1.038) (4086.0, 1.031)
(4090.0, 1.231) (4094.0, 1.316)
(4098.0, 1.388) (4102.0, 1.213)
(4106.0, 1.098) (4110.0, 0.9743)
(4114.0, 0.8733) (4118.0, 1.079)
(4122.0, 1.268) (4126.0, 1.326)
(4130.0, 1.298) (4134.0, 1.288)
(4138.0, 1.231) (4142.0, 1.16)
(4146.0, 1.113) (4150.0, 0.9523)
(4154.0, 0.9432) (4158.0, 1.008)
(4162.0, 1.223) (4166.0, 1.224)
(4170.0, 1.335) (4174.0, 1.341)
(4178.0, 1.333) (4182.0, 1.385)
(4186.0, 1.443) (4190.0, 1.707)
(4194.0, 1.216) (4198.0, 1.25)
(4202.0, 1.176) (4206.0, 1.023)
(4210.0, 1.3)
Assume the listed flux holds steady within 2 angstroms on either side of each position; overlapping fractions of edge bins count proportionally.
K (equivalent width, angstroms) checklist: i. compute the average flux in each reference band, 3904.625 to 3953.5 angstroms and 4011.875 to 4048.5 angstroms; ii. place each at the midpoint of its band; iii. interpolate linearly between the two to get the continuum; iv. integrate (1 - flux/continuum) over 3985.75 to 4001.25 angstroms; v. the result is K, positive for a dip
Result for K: 6.5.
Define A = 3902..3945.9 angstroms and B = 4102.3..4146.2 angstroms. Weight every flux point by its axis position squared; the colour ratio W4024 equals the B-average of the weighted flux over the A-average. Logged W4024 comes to 1.4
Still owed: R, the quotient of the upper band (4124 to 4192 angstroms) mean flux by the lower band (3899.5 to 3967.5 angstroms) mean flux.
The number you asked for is 1.33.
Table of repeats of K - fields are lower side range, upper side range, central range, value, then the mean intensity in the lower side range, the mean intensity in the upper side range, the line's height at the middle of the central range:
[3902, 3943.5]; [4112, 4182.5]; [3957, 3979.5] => 0.55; 0.939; 1.18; 0.989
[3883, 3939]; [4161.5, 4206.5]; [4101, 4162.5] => 6.09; 0.96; 1.32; 1.25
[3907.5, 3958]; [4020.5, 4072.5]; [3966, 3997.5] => 8.35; 0.935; 1.81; 1.31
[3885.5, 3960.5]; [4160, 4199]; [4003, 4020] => 2.69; 0.953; 1.35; 1.09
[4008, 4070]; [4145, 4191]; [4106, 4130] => 4.77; 1.65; 1.24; 1.4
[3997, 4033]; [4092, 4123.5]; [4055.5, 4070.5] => 1.46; 1.07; 1.15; 1.11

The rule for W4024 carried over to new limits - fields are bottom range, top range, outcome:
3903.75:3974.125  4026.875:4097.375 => 1.86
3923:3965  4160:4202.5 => 1.61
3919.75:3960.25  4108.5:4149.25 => 1.38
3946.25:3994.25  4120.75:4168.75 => 1.34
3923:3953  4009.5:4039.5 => 2.54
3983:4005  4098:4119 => 1.17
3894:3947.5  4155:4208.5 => 1.53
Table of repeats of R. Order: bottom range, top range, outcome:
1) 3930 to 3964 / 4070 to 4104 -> 1.27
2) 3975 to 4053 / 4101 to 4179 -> 0.77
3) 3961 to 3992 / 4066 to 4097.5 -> 1.19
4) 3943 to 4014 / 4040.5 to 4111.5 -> 1.15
